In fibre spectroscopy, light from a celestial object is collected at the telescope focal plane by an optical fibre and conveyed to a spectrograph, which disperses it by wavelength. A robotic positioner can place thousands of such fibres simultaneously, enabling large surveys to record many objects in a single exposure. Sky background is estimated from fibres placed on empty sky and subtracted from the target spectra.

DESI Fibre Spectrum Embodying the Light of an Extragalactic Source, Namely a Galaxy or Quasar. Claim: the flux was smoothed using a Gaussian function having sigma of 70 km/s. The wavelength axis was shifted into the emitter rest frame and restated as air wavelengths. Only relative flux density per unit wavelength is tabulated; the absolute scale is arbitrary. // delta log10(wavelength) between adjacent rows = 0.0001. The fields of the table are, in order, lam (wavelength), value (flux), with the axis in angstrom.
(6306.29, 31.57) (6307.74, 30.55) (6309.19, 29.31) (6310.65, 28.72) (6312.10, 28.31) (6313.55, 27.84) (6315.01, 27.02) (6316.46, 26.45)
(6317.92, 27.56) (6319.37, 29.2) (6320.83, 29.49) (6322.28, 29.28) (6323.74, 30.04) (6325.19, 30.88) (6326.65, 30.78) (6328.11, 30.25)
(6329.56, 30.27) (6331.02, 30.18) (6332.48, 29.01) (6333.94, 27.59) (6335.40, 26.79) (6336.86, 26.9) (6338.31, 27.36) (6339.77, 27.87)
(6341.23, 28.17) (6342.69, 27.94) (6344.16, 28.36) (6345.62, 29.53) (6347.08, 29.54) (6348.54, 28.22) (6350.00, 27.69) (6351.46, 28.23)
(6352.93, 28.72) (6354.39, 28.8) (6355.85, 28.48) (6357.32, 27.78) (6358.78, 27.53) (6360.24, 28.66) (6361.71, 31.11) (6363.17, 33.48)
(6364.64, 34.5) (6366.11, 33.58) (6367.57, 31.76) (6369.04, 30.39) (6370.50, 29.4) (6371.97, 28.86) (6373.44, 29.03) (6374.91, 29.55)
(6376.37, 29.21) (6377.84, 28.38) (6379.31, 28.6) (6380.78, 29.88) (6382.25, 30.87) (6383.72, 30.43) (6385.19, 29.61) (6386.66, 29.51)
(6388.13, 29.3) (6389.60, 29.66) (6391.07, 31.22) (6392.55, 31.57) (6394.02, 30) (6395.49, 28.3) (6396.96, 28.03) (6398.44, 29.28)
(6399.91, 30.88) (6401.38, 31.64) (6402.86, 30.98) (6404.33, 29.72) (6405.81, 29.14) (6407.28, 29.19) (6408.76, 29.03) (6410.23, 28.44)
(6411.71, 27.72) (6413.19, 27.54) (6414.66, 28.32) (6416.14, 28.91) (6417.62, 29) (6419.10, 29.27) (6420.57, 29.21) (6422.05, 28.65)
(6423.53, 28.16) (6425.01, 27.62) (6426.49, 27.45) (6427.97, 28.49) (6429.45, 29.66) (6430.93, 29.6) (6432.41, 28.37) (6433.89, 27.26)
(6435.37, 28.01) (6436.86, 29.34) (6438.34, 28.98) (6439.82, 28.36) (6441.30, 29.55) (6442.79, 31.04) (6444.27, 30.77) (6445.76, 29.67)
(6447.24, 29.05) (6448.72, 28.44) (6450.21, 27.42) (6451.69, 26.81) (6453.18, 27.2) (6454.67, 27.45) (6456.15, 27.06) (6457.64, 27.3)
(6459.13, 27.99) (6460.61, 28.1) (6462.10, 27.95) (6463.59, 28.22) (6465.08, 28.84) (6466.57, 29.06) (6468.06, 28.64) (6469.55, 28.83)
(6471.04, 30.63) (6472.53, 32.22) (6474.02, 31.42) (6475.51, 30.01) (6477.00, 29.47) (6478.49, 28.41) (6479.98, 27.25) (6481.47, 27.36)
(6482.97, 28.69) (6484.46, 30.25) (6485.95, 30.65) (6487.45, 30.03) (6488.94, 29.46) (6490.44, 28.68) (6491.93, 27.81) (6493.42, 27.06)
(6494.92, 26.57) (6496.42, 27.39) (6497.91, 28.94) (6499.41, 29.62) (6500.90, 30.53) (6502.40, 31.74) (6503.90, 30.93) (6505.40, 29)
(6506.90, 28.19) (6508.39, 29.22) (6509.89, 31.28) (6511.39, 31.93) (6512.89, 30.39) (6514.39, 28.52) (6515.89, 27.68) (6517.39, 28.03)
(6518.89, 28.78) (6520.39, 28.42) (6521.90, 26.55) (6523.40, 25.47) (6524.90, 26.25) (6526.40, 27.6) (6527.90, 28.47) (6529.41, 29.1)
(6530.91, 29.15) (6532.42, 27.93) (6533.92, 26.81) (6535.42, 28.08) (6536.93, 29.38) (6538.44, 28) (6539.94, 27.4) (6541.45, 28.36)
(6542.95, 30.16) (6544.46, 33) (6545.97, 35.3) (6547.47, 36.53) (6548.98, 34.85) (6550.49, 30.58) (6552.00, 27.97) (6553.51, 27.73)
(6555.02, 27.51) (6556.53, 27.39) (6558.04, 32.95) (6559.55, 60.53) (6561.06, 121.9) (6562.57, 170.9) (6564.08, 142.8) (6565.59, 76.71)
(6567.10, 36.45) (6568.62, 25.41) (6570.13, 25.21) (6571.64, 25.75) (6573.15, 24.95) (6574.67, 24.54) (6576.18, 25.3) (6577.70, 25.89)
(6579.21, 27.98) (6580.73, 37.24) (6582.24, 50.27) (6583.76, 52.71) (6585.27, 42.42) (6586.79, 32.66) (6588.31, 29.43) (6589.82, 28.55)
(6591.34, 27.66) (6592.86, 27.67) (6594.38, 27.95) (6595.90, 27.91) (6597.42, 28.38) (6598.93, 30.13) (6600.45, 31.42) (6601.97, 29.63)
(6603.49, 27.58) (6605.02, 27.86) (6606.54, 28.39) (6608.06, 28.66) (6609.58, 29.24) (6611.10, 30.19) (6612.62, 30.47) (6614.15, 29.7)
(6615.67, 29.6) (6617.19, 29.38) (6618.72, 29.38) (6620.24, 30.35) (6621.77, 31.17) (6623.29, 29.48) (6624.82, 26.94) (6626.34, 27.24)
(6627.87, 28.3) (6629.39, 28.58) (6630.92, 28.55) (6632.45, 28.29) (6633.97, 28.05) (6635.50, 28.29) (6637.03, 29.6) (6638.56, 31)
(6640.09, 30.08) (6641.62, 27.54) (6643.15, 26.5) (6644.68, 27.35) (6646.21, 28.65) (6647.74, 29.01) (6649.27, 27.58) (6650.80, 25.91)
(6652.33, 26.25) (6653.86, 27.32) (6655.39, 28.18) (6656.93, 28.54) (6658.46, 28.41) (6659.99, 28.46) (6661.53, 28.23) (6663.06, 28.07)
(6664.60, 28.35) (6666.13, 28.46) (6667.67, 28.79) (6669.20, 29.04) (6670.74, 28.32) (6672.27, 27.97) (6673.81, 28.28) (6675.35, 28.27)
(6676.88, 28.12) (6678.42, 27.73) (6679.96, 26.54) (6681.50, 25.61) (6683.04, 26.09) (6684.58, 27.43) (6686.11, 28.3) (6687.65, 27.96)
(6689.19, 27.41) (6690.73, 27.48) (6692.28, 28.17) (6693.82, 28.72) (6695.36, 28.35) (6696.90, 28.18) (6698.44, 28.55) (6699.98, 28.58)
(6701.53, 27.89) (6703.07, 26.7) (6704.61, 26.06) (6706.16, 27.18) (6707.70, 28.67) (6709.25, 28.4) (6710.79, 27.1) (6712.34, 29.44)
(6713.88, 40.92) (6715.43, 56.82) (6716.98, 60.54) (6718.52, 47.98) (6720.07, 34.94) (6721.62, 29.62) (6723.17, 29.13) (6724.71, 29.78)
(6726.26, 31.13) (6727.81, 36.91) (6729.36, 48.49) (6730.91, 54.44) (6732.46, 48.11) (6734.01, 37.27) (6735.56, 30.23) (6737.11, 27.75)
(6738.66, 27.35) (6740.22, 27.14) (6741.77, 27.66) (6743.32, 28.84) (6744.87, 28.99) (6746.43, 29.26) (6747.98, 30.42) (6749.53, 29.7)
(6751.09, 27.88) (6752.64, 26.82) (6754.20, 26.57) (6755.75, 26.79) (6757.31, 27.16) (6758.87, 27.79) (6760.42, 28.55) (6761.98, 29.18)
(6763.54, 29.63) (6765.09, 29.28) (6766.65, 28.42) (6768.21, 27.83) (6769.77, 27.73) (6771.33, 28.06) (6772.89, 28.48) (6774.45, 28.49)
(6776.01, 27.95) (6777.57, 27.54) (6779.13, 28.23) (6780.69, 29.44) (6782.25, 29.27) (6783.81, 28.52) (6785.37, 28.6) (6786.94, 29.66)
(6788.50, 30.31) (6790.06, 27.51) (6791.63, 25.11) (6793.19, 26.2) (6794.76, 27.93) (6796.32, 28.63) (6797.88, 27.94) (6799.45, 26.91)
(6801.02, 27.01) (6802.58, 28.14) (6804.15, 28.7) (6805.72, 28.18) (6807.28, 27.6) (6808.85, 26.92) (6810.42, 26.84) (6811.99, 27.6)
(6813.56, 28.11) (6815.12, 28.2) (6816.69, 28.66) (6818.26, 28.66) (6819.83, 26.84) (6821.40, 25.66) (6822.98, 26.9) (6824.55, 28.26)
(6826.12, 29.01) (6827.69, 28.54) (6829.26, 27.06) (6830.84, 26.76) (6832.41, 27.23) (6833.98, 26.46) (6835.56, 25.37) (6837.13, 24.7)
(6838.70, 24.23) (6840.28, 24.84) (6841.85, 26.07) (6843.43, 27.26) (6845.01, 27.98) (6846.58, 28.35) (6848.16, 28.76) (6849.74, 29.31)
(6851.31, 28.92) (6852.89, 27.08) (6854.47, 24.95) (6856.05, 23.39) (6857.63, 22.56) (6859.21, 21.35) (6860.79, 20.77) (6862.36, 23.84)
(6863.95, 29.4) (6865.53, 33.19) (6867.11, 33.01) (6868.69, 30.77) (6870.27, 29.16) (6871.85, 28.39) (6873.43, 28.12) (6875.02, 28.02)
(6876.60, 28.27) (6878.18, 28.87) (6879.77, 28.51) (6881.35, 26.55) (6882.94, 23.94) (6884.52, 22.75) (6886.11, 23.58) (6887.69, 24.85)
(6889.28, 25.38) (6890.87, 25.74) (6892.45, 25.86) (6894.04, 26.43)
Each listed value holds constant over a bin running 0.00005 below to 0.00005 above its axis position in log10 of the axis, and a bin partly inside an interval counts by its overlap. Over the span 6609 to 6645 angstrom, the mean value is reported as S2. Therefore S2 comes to 29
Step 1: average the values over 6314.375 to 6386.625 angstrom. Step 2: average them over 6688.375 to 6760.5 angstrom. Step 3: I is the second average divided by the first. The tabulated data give 1.10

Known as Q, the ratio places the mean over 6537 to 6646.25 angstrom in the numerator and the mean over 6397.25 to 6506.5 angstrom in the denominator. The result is 1.24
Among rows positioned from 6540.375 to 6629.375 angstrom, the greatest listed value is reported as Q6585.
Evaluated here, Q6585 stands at 170.9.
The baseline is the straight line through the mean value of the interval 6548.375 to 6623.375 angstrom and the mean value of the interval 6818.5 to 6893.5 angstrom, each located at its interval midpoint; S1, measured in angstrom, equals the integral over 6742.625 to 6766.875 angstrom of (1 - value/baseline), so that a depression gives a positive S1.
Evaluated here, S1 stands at 2.2 angstrom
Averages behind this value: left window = 38.8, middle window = 28.5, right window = 26.8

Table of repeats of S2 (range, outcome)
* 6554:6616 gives 40.7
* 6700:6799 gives 31.2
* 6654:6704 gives 28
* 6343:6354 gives 28.6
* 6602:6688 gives 28.4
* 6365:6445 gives 29.4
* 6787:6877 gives 27.3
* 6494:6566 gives 38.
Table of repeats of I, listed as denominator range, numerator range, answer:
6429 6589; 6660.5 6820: 0.89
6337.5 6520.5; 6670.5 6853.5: 1.01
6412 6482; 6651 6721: 1.05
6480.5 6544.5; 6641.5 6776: 1.05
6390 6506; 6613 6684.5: 0.98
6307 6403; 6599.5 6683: 0.97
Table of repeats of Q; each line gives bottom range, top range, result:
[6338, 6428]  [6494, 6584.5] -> 1.26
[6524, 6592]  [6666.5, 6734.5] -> 0.81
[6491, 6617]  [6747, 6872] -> 0.79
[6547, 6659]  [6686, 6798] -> 0.87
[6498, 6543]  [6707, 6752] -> 1.22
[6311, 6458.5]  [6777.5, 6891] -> 0.94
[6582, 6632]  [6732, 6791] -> 0.95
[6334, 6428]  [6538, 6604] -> 1.38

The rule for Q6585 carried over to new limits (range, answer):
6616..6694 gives 31.17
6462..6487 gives 32.22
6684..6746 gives 60.54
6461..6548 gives 36.53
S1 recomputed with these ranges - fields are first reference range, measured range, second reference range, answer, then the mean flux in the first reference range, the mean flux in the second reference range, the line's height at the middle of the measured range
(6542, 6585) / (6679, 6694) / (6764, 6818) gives 3.7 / 46.3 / 28.1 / 36.4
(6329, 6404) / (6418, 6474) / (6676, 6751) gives 2.5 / 29.5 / 32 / 30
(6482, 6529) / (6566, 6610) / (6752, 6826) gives -3.7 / 28.8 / 27.9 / 28.6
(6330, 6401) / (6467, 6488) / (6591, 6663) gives -0.4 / 29.4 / 28.6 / 29.1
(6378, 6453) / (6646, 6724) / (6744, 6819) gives -4.2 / 29.1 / 28.2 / 28.4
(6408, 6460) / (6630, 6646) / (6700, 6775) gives 1.2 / 28.5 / 32.1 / 30.9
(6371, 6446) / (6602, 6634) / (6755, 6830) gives -0.4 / 29.2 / 28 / 28.6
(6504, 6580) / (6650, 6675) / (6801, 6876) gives 3.9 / 37.3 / 27.2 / 33.2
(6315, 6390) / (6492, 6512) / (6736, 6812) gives -0.3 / 29.3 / 28.1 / 28.9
